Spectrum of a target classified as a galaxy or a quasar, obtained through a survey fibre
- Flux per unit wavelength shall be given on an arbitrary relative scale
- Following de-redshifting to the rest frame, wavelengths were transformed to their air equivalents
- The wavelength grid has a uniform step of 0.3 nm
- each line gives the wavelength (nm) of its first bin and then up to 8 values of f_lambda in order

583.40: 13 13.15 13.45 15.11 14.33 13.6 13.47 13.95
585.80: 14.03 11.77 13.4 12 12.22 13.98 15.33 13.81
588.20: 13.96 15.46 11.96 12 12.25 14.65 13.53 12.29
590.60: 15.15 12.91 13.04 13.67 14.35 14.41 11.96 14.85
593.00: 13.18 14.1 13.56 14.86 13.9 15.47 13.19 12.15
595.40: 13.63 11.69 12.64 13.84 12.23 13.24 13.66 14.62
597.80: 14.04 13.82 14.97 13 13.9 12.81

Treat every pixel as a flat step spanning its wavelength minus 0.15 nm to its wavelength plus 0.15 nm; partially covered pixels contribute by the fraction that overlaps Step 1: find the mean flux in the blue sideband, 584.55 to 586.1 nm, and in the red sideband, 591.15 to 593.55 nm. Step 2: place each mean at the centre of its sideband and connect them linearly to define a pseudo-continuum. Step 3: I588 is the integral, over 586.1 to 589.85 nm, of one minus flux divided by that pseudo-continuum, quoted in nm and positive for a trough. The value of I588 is 0.09 nm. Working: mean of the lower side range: 13.6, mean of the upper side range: 13.7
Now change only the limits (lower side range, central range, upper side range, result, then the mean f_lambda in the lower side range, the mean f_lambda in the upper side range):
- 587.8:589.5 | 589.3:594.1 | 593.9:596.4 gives -0.13 nm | 13.3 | 13.4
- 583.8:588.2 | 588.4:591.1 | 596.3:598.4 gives 0.07 nm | 13.6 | 13.7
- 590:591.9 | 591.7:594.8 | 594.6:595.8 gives -0.20 nm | 13.5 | 12.8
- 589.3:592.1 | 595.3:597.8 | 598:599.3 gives 0.09 nm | 13.6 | 13.8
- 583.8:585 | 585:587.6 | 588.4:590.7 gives 0.11 nm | 14.1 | 13.3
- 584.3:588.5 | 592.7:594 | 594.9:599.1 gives -0.05 nm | 13.7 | 13.4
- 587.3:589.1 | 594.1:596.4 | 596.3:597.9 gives 0.06 nm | 13.9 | 13.6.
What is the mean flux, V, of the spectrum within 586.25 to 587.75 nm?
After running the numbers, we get 13.4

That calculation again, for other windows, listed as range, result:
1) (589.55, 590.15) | 14.1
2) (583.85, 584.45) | 14.3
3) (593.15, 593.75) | 13.8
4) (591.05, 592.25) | 13.9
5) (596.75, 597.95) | 13.9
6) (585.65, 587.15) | 12.7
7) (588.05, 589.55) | 13.1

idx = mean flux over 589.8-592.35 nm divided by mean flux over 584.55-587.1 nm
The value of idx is 1.0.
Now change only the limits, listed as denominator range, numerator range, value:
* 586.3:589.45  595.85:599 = 1.02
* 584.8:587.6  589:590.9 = 1.00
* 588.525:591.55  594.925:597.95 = 1.00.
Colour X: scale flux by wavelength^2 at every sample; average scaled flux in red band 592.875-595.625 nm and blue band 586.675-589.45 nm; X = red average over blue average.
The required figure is 1.05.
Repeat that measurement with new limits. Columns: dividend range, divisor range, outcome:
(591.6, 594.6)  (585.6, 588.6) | 1.06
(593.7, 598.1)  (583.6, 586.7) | 1.03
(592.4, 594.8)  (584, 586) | 1.04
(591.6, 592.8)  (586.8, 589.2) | 1.03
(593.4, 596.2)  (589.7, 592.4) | 1.00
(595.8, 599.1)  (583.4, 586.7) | 1.05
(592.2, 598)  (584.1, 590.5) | 1.03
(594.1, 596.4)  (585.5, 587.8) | 1.03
